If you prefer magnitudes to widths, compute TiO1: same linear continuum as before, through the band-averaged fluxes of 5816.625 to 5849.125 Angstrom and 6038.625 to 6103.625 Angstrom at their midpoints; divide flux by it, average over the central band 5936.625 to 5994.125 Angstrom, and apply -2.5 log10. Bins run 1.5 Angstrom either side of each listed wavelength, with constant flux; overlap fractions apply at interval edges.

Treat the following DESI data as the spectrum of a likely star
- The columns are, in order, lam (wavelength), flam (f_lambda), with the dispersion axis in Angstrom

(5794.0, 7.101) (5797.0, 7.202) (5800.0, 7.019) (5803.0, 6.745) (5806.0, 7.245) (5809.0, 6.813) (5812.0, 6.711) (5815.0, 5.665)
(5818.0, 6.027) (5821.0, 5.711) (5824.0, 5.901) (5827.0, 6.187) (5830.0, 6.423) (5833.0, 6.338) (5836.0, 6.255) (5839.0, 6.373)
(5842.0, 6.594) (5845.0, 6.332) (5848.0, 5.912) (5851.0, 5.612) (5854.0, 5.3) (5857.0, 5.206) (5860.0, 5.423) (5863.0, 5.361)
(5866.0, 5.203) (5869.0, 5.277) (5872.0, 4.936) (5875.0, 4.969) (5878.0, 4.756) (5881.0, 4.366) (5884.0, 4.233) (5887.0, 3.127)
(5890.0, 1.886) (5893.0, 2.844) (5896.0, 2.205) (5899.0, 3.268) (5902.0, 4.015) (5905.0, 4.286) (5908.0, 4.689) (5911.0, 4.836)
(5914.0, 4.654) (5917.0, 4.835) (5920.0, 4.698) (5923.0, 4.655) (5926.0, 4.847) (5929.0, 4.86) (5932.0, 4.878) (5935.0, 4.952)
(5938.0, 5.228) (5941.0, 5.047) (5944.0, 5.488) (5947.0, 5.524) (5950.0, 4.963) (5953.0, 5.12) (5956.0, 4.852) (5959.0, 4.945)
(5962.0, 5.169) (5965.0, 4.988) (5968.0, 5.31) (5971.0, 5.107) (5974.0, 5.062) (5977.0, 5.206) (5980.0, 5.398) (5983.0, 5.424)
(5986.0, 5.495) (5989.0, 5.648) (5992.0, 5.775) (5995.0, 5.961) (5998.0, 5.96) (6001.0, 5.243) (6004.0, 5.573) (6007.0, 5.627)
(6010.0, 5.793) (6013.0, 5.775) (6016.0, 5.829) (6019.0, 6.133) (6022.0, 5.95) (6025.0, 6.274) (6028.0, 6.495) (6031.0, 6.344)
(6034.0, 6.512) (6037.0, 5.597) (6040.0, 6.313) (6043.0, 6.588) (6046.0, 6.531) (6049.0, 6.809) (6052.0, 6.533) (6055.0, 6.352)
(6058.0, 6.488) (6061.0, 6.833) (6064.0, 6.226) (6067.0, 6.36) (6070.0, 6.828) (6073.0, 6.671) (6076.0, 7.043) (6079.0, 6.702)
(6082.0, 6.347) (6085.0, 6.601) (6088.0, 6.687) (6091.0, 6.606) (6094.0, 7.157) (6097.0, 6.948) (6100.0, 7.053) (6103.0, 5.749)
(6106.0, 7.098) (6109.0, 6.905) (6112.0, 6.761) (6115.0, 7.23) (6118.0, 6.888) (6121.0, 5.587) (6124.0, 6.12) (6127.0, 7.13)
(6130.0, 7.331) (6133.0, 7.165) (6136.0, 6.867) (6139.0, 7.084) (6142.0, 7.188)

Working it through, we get 0.22 mag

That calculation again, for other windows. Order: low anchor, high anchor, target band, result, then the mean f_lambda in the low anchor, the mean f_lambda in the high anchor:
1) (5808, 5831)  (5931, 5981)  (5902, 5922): 0.18 mag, 6.16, 5.13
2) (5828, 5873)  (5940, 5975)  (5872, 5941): 0.26 mag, 5.78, 5.13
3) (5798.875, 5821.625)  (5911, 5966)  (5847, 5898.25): 0.28 mag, 6.51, 4.98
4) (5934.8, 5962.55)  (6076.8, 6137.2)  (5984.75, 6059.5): -0.03 mag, 5.14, 6.75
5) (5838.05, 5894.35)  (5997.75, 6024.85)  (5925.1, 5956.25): 0.06 mag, 4.92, 5.78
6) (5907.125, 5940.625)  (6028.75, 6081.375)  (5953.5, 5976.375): 0.06 mag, 4.84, 6.51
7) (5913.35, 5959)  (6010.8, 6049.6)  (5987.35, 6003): 0.01 mag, 4.98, 6.22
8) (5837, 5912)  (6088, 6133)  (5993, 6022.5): 0.02 mag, 4.69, 6.77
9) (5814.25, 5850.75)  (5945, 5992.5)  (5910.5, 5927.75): 0.17 mag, 6.13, 5.24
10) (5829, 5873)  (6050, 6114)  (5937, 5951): 0.17 mag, 5.77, 6.67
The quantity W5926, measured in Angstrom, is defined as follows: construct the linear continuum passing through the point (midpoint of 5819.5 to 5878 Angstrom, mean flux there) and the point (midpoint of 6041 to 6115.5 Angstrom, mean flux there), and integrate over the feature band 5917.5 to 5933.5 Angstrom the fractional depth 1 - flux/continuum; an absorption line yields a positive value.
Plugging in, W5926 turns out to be 3.3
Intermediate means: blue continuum 5.73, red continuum 6.67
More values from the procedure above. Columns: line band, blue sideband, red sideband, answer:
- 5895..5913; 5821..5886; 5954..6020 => 5.11 Angstrom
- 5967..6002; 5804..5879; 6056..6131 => 4.78 Angstrom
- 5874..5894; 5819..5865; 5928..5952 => 6.65 Angstrom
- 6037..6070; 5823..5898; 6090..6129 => -0.68 Angstrom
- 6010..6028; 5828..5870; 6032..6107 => 1.11 Angstrom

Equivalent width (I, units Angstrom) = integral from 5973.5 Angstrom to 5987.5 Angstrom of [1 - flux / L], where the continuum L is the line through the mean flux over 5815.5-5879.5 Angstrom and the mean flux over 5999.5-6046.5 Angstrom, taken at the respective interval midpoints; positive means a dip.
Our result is 1.45 Angstrom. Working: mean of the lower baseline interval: 5.72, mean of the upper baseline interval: 6.03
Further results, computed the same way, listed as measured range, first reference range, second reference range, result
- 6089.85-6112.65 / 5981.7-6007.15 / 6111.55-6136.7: -0.7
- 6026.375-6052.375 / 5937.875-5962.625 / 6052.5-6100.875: -0.8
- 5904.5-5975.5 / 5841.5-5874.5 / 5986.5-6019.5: 8.5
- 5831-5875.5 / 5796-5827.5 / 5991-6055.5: 4.9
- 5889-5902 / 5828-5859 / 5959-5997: 6.8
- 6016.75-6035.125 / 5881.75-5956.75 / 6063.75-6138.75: -1.6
